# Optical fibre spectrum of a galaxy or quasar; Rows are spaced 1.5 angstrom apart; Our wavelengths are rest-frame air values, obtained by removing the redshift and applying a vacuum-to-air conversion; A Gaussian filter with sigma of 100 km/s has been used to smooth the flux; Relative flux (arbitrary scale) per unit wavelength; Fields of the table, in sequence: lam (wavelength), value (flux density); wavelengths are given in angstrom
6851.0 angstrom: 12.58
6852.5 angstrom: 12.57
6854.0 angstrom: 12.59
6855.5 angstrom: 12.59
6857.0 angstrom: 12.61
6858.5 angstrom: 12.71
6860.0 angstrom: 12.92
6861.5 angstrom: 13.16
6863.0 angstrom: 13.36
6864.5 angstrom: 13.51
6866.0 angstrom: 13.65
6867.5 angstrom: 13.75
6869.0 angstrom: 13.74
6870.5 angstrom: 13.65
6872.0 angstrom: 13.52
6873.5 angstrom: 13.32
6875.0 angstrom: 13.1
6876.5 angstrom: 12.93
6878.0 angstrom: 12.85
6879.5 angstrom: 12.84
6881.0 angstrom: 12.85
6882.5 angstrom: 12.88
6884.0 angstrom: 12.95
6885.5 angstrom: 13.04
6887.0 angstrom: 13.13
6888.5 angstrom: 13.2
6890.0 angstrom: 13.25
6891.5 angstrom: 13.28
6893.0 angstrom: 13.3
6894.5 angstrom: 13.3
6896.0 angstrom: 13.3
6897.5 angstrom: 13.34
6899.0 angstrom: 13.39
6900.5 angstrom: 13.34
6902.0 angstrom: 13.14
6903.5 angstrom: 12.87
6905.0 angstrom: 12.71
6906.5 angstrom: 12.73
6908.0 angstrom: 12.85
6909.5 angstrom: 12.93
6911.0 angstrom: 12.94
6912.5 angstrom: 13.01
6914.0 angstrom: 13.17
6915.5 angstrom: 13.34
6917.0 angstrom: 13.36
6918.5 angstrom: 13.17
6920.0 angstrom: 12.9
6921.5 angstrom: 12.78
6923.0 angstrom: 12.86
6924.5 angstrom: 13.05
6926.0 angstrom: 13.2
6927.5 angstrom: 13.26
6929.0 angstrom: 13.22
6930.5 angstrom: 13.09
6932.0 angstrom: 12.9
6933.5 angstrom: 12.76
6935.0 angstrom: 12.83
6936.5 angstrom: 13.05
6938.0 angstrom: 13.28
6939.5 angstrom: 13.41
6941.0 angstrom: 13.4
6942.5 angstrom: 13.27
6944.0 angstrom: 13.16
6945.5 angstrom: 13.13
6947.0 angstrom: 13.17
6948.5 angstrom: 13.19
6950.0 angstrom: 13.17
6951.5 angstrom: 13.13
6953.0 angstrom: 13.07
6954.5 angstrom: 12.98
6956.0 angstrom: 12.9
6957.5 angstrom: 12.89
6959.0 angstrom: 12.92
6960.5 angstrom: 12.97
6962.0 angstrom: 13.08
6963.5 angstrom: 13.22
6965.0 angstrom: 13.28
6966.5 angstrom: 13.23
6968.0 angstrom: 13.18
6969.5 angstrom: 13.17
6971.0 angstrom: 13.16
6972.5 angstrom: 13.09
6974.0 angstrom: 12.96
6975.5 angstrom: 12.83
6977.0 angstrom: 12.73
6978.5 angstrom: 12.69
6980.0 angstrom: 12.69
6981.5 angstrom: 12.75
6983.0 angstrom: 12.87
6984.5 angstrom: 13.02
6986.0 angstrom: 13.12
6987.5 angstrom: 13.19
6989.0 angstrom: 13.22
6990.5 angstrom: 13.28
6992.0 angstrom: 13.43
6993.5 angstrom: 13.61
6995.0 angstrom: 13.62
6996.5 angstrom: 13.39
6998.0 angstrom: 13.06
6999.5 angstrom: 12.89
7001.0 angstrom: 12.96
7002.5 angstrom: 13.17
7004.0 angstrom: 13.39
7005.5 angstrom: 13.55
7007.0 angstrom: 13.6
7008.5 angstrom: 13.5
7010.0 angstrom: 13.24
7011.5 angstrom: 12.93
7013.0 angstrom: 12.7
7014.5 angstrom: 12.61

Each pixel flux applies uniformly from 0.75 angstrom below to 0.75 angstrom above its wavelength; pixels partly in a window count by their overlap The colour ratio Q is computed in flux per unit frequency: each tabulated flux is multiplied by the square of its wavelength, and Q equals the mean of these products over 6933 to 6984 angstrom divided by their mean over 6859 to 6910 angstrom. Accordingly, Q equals 1.01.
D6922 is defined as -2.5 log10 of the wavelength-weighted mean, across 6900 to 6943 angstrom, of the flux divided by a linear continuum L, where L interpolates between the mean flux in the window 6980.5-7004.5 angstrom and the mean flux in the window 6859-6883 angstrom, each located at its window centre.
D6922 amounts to 0.013 mag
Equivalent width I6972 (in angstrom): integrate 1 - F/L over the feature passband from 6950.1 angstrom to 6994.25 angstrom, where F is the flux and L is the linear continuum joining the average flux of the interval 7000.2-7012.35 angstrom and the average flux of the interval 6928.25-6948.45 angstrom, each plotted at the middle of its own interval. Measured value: 0.50 angstrom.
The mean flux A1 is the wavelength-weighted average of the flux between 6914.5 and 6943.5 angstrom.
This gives 13.1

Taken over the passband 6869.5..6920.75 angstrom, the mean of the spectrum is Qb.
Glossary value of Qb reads 13.1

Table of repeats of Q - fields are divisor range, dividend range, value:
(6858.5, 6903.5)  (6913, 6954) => 1.01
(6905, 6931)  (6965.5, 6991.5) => 1.02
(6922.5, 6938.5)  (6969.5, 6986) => 1.00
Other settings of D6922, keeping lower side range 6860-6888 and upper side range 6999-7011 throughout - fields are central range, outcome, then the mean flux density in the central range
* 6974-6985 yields 0.04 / 12.8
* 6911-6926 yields 0.01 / 13.1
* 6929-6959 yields 0.01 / 13.1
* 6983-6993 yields 0.01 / 13.2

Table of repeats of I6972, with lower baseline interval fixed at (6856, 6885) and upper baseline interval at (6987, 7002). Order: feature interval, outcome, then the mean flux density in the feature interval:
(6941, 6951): 0.0 angstrom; 13.2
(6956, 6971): 0.2 angstrom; 13.1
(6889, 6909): 0.1 angstrom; 13.1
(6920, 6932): 0.2 angstrom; 13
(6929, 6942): 0.1 angstrom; 13.1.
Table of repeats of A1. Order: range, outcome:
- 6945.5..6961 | 13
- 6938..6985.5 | 13.1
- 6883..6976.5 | 13.1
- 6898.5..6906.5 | 13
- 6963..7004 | 13.1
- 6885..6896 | 13.2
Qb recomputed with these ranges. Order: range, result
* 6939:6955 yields 13.2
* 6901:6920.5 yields 13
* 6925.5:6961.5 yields 13.1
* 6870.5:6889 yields 13.1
